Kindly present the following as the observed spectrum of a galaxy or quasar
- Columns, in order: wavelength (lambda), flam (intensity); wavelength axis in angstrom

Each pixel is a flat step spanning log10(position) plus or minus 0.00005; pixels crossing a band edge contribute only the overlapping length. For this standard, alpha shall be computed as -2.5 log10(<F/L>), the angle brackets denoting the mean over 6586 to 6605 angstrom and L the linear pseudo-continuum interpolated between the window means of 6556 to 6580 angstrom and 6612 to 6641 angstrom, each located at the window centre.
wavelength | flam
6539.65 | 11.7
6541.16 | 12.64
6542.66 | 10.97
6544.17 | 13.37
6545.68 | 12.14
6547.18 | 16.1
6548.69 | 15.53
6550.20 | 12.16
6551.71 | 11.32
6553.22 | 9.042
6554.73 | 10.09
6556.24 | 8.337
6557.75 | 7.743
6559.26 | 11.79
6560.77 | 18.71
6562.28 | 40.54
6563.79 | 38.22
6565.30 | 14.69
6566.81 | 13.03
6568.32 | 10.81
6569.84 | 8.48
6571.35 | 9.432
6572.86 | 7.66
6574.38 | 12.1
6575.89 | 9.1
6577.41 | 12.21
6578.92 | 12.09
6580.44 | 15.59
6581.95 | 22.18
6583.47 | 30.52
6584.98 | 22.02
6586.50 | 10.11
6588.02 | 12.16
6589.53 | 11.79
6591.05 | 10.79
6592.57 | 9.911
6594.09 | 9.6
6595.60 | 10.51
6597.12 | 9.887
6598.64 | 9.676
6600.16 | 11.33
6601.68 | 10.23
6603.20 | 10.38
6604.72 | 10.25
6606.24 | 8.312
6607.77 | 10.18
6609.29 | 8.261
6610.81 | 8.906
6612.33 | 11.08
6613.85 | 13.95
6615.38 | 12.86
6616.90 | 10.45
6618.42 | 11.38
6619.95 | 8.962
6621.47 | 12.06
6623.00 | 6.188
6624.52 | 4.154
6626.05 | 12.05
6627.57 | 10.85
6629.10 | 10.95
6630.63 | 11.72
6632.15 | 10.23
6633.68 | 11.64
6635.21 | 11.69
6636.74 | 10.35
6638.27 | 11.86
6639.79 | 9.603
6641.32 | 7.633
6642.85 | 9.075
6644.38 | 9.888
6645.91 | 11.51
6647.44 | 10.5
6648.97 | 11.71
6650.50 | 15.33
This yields 0.22 mag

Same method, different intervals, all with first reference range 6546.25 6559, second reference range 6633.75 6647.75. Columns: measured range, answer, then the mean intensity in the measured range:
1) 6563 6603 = -0.232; 13.6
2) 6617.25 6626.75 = 0.149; 9.17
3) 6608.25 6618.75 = -0.035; 11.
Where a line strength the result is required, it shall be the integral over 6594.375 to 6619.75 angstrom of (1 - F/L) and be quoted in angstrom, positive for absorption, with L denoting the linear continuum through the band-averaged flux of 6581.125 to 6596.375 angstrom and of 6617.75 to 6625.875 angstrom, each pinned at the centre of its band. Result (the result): 2.0 angstrom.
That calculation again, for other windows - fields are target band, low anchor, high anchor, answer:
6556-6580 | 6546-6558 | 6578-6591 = -1.9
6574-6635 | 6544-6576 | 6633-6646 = 2.1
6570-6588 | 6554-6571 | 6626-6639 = 0.7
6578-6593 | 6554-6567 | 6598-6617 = -1.6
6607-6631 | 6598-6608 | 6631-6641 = 0.4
